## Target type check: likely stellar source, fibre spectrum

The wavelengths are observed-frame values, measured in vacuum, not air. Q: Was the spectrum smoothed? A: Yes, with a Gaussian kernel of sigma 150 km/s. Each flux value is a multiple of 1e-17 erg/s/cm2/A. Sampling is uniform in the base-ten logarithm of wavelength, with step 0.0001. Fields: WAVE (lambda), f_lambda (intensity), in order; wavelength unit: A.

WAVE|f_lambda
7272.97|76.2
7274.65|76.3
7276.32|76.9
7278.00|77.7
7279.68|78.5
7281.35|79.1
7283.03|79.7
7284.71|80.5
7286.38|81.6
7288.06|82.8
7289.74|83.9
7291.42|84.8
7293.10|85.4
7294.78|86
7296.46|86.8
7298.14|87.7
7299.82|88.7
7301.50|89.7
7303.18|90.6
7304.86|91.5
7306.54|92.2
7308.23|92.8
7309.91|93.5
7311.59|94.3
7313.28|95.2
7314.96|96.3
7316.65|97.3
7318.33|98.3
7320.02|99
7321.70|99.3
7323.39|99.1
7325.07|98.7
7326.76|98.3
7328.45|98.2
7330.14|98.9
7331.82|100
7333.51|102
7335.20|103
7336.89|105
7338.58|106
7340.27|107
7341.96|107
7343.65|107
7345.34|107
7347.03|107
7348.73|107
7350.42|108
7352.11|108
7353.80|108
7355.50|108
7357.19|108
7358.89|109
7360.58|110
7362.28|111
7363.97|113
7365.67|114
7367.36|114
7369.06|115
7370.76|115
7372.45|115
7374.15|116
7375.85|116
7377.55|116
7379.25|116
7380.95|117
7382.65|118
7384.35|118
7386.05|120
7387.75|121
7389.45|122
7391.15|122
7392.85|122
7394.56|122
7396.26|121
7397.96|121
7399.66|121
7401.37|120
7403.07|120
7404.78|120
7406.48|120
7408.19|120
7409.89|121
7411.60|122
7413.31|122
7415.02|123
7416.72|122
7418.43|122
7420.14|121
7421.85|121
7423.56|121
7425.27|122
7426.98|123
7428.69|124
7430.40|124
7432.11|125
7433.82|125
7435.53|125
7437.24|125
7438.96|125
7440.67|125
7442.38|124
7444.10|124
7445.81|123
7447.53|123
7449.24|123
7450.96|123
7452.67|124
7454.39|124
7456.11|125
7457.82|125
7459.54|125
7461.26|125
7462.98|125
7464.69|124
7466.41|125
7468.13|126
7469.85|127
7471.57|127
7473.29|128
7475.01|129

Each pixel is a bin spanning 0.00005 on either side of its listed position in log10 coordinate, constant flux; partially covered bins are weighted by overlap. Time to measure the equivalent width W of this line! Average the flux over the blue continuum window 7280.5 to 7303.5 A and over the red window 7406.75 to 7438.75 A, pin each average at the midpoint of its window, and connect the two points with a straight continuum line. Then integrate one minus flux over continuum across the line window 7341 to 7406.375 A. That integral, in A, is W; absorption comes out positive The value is -3.9 A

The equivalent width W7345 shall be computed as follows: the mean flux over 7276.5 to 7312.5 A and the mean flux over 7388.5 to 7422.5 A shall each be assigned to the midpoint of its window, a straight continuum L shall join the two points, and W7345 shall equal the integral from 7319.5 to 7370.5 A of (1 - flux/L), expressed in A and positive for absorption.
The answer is -2.0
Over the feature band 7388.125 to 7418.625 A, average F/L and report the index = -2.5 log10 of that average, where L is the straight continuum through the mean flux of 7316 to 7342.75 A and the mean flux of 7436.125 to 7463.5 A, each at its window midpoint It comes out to -0.05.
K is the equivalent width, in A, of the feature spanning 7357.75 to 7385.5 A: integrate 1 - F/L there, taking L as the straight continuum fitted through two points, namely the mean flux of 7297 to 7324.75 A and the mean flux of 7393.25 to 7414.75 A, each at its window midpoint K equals -0.7 A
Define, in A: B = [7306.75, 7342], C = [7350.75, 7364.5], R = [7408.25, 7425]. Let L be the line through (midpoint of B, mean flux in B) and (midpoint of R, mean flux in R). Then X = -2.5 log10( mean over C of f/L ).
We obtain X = -0.02 mag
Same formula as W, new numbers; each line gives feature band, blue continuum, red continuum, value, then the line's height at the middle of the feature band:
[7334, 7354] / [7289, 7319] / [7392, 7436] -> -0.9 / 102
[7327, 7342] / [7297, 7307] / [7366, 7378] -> -0.1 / 102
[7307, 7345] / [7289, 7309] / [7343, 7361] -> -0.6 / 98.3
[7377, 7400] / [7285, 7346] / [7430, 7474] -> -1.8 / 111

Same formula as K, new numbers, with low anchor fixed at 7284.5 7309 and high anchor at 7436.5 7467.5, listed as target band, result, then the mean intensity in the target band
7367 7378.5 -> -1.1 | 115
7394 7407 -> -1.0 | 121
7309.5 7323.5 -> -0.8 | 96.9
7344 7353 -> -0.7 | 107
